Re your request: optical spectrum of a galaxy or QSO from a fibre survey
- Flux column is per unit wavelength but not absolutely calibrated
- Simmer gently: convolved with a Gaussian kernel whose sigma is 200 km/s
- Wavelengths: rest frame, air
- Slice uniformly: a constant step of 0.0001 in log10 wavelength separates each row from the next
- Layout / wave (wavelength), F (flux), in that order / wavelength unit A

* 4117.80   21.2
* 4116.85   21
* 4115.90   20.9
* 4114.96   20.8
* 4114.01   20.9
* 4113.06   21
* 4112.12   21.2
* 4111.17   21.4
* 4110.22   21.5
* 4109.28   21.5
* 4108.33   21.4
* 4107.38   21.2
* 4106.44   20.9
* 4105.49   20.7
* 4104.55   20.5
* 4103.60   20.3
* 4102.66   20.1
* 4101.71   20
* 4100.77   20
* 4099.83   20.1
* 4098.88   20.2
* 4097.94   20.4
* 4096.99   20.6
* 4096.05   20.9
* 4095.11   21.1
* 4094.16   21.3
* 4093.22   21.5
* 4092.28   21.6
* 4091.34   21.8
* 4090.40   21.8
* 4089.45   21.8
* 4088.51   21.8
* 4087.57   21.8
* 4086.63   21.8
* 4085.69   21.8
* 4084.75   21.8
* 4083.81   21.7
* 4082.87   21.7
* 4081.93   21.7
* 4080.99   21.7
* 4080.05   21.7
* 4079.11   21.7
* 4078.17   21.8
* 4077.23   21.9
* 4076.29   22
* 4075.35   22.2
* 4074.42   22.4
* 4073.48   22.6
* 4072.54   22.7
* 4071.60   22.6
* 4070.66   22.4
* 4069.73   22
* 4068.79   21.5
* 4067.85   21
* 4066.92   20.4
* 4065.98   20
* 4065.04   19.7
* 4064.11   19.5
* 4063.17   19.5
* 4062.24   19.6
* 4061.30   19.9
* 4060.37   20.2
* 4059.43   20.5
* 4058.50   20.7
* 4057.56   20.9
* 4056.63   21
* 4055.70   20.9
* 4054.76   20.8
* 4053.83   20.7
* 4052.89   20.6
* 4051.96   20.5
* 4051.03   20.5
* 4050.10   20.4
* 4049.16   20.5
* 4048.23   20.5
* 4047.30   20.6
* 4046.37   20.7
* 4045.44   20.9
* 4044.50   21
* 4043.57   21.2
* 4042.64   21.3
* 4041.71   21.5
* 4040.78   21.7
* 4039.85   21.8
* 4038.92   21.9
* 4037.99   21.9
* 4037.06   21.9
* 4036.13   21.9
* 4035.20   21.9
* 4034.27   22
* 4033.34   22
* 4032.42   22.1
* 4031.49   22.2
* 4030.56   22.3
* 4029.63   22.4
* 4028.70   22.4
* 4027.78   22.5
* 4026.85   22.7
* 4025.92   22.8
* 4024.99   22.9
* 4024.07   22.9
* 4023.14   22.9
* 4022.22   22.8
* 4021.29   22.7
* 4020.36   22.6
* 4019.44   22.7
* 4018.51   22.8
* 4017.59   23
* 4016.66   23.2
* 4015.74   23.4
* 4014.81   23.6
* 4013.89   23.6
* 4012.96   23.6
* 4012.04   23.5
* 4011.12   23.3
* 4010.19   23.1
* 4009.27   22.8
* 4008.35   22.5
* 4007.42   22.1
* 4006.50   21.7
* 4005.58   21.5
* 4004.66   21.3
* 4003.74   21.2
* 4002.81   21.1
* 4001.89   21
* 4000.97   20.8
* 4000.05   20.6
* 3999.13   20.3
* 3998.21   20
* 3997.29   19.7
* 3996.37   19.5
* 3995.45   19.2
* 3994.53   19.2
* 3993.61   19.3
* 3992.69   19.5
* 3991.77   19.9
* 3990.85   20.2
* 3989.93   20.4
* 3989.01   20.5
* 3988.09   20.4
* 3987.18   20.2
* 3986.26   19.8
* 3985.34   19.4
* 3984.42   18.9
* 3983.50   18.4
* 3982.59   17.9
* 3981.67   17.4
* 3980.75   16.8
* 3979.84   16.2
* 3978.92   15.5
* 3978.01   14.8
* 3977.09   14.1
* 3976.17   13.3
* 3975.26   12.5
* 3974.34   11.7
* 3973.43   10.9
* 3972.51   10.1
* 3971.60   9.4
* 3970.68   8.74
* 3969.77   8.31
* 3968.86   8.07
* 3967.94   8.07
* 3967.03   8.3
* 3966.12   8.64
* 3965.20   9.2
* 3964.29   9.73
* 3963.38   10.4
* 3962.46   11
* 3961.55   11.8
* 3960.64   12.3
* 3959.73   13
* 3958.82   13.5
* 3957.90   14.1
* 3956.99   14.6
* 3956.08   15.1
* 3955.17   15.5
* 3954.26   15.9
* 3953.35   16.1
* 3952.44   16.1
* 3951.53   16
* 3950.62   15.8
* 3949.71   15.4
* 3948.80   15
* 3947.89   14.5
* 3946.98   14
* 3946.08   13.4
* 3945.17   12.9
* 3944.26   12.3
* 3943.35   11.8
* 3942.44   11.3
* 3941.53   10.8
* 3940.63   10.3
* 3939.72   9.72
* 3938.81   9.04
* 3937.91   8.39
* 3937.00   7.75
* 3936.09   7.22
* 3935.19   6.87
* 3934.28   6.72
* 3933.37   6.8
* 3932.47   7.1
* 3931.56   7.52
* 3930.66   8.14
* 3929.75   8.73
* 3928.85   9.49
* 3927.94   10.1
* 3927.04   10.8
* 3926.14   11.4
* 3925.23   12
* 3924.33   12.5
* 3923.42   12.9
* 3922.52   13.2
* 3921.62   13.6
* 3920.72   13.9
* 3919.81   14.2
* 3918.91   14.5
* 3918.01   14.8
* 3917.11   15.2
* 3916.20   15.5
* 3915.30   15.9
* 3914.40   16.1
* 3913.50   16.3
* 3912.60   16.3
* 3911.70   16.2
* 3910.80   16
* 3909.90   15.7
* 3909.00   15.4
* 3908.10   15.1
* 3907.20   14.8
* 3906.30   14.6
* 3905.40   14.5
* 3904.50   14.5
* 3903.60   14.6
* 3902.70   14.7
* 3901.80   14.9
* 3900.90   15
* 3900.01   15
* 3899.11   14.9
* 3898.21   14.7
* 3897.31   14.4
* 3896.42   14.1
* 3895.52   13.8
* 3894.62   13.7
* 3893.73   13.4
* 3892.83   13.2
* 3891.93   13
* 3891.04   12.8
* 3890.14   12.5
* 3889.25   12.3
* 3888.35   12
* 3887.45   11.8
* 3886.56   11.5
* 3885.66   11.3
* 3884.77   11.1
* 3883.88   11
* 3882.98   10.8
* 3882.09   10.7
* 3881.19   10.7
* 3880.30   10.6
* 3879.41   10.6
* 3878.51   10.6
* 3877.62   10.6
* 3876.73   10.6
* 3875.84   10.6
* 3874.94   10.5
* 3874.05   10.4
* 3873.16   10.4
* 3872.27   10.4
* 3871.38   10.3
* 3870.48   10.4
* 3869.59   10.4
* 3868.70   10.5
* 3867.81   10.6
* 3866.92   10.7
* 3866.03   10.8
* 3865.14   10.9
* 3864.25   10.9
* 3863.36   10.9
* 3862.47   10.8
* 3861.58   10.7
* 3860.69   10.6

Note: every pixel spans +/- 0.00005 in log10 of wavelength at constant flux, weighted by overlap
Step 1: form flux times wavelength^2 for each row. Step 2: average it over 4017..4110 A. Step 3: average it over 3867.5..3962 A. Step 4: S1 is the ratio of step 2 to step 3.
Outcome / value 1.8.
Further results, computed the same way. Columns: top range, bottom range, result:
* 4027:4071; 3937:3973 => 1.85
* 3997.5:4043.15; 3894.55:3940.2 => 1.84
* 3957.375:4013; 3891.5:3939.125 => 1.35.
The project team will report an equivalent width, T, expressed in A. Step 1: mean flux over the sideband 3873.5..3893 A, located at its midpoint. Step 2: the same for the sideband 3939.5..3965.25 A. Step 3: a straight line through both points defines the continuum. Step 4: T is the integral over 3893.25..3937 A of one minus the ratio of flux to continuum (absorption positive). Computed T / -3.2 A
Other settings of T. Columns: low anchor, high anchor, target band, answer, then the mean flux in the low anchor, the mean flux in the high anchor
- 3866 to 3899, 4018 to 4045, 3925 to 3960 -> 9.5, 11.6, 22.2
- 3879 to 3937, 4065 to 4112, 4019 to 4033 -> -3.2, 12.7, 21.3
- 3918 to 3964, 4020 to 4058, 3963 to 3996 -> 2.2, 11.9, 21.6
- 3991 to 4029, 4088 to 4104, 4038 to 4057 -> 0.4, 21.8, 20.9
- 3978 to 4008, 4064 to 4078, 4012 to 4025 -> -1.8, 19.6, 21.6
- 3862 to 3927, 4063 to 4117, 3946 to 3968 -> 3.3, 12.8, 21.2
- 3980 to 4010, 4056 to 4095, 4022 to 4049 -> -1.5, 20.1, 21.4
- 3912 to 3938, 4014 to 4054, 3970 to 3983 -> 2.5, 11.6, 21.9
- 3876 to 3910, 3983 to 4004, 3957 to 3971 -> 5.8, 13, 20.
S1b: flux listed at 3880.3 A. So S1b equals 10.6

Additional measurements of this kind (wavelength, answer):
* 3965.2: 9.2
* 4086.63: 21.8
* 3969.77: 8.31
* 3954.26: 15.9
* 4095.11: 21.1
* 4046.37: 20.7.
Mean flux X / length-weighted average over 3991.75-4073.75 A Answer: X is 21.5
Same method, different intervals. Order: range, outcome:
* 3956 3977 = 11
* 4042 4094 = 21.2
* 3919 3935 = 10.6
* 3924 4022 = 15.5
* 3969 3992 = 15.7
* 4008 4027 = 23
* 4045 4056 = 20.6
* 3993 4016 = 21.5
